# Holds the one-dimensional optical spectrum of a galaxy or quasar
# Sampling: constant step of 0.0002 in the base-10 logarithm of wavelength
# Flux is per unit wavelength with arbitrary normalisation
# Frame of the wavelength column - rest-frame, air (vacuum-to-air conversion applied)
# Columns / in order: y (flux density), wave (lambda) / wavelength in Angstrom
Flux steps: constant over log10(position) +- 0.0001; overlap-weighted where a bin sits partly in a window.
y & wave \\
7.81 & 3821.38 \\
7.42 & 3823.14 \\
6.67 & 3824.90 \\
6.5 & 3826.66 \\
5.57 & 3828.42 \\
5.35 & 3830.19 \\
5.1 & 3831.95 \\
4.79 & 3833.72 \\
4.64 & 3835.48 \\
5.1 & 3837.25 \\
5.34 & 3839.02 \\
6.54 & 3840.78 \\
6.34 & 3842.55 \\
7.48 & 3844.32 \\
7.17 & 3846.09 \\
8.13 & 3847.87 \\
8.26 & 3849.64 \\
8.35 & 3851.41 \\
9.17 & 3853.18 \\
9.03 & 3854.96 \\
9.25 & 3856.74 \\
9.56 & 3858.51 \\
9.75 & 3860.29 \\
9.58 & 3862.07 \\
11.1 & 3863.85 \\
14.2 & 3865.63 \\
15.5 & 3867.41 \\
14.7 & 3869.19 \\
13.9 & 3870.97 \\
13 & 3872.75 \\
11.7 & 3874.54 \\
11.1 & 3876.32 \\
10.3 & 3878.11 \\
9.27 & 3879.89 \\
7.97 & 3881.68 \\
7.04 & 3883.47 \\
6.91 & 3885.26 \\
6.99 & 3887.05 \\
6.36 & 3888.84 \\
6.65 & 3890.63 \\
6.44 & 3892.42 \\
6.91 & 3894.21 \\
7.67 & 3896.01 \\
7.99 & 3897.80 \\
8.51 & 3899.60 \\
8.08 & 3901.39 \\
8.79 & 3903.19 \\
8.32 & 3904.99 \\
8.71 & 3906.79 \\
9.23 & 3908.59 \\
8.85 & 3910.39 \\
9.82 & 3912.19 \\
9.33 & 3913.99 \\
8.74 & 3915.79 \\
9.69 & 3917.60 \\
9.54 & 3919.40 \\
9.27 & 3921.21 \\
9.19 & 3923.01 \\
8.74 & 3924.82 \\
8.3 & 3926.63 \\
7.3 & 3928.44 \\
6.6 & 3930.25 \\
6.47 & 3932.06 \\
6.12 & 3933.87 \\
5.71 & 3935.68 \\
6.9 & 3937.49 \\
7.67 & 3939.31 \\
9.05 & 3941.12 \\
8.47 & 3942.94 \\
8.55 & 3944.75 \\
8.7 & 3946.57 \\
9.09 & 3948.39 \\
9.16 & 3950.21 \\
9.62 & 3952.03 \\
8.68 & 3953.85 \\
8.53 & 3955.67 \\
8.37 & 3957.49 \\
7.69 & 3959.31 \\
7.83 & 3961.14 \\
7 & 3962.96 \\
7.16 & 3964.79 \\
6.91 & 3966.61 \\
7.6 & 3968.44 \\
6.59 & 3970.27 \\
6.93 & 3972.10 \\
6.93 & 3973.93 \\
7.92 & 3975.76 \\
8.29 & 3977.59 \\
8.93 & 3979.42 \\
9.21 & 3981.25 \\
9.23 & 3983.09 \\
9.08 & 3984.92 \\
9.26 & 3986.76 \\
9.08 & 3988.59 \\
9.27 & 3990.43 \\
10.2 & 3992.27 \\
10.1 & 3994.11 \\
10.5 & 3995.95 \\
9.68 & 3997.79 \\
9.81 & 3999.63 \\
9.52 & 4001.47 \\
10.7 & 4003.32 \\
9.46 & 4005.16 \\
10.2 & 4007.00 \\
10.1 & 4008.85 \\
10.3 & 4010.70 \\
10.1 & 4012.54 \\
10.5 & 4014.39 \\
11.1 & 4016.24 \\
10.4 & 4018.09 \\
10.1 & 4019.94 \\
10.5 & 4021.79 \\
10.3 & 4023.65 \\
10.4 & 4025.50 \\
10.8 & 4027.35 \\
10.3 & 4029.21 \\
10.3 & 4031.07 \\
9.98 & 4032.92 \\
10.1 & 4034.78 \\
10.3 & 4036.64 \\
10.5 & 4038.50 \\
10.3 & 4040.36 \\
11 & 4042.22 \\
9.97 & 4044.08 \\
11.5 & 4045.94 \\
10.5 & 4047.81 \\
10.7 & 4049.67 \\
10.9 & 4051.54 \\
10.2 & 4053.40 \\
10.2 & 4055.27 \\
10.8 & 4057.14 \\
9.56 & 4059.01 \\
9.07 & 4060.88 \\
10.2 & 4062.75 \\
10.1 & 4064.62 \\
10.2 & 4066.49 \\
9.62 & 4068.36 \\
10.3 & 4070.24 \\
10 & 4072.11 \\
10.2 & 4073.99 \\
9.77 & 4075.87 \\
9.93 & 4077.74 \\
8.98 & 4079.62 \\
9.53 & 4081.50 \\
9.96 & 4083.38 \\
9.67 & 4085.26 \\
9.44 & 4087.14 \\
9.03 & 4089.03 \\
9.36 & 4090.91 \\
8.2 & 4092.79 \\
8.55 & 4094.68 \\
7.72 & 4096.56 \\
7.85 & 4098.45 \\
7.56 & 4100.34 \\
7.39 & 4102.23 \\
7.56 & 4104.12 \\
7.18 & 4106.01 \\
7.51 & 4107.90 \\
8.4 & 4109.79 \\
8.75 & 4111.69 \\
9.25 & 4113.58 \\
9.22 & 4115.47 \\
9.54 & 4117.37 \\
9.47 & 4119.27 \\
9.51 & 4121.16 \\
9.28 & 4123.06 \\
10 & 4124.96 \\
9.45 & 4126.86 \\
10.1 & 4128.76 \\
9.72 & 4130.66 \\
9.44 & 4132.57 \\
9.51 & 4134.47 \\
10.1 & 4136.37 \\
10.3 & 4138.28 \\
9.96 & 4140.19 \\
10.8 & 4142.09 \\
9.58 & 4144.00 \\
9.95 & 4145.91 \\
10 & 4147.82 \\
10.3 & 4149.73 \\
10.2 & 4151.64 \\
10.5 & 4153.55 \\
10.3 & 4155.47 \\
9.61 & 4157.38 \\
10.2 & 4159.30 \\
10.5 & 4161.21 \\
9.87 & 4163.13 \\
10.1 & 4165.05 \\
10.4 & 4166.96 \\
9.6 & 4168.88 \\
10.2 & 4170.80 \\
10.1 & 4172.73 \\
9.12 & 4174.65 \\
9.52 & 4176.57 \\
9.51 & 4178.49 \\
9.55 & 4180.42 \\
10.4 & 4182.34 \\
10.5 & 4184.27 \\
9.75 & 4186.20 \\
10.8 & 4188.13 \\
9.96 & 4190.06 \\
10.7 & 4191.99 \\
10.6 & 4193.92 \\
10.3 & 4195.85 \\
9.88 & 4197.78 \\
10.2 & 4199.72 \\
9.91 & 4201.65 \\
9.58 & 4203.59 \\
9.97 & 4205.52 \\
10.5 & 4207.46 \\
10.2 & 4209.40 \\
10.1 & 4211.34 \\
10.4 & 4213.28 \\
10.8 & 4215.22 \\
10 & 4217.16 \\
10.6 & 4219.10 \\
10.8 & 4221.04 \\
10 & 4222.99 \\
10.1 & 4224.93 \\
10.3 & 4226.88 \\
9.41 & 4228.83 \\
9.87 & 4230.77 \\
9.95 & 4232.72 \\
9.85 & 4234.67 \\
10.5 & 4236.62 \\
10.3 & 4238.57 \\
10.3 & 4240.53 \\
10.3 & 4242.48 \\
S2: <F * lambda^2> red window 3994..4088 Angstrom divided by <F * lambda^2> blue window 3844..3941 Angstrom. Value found 1.2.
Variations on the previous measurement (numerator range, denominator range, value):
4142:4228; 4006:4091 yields 1.07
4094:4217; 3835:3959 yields 1.27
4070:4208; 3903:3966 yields 1.28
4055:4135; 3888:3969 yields 1.24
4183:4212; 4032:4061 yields 1.06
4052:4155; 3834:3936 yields 1.21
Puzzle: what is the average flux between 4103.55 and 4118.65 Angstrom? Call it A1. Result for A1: 8.47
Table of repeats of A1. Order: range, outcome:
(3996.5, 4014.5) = 10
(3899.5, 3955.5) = 8.43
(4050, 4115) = 9.21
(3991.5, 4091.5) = 10.1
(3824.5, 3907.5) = 8.44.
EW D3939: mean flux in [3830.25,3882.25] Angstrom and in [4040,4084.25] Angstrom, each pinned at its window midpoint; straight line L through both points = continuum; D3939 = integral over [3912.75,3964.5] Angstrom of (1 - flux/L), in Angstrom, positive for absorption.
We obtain 7.1 Angstrom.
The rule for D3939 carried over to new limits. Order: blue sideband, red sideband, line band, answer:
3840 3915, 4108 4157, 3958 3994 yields 4.4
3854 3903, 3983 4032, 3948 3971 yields 4.4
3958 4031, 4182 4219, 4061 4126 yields 4.2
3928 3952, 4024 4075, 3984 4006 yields -1.7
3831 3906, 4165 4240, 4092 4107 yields 3.0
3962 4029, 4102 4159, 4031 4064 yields -3.4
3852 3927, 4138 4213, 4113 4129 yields 0.7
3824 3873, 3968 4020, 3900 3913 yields 0.1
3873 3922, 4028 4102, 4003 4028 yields -2.4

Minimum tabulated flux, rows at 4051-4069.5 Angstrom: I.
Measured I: 9.07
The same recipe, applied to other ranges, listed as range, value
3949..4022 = 6.59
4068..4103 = 7.39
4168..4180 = 9.12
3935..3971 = 5.71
